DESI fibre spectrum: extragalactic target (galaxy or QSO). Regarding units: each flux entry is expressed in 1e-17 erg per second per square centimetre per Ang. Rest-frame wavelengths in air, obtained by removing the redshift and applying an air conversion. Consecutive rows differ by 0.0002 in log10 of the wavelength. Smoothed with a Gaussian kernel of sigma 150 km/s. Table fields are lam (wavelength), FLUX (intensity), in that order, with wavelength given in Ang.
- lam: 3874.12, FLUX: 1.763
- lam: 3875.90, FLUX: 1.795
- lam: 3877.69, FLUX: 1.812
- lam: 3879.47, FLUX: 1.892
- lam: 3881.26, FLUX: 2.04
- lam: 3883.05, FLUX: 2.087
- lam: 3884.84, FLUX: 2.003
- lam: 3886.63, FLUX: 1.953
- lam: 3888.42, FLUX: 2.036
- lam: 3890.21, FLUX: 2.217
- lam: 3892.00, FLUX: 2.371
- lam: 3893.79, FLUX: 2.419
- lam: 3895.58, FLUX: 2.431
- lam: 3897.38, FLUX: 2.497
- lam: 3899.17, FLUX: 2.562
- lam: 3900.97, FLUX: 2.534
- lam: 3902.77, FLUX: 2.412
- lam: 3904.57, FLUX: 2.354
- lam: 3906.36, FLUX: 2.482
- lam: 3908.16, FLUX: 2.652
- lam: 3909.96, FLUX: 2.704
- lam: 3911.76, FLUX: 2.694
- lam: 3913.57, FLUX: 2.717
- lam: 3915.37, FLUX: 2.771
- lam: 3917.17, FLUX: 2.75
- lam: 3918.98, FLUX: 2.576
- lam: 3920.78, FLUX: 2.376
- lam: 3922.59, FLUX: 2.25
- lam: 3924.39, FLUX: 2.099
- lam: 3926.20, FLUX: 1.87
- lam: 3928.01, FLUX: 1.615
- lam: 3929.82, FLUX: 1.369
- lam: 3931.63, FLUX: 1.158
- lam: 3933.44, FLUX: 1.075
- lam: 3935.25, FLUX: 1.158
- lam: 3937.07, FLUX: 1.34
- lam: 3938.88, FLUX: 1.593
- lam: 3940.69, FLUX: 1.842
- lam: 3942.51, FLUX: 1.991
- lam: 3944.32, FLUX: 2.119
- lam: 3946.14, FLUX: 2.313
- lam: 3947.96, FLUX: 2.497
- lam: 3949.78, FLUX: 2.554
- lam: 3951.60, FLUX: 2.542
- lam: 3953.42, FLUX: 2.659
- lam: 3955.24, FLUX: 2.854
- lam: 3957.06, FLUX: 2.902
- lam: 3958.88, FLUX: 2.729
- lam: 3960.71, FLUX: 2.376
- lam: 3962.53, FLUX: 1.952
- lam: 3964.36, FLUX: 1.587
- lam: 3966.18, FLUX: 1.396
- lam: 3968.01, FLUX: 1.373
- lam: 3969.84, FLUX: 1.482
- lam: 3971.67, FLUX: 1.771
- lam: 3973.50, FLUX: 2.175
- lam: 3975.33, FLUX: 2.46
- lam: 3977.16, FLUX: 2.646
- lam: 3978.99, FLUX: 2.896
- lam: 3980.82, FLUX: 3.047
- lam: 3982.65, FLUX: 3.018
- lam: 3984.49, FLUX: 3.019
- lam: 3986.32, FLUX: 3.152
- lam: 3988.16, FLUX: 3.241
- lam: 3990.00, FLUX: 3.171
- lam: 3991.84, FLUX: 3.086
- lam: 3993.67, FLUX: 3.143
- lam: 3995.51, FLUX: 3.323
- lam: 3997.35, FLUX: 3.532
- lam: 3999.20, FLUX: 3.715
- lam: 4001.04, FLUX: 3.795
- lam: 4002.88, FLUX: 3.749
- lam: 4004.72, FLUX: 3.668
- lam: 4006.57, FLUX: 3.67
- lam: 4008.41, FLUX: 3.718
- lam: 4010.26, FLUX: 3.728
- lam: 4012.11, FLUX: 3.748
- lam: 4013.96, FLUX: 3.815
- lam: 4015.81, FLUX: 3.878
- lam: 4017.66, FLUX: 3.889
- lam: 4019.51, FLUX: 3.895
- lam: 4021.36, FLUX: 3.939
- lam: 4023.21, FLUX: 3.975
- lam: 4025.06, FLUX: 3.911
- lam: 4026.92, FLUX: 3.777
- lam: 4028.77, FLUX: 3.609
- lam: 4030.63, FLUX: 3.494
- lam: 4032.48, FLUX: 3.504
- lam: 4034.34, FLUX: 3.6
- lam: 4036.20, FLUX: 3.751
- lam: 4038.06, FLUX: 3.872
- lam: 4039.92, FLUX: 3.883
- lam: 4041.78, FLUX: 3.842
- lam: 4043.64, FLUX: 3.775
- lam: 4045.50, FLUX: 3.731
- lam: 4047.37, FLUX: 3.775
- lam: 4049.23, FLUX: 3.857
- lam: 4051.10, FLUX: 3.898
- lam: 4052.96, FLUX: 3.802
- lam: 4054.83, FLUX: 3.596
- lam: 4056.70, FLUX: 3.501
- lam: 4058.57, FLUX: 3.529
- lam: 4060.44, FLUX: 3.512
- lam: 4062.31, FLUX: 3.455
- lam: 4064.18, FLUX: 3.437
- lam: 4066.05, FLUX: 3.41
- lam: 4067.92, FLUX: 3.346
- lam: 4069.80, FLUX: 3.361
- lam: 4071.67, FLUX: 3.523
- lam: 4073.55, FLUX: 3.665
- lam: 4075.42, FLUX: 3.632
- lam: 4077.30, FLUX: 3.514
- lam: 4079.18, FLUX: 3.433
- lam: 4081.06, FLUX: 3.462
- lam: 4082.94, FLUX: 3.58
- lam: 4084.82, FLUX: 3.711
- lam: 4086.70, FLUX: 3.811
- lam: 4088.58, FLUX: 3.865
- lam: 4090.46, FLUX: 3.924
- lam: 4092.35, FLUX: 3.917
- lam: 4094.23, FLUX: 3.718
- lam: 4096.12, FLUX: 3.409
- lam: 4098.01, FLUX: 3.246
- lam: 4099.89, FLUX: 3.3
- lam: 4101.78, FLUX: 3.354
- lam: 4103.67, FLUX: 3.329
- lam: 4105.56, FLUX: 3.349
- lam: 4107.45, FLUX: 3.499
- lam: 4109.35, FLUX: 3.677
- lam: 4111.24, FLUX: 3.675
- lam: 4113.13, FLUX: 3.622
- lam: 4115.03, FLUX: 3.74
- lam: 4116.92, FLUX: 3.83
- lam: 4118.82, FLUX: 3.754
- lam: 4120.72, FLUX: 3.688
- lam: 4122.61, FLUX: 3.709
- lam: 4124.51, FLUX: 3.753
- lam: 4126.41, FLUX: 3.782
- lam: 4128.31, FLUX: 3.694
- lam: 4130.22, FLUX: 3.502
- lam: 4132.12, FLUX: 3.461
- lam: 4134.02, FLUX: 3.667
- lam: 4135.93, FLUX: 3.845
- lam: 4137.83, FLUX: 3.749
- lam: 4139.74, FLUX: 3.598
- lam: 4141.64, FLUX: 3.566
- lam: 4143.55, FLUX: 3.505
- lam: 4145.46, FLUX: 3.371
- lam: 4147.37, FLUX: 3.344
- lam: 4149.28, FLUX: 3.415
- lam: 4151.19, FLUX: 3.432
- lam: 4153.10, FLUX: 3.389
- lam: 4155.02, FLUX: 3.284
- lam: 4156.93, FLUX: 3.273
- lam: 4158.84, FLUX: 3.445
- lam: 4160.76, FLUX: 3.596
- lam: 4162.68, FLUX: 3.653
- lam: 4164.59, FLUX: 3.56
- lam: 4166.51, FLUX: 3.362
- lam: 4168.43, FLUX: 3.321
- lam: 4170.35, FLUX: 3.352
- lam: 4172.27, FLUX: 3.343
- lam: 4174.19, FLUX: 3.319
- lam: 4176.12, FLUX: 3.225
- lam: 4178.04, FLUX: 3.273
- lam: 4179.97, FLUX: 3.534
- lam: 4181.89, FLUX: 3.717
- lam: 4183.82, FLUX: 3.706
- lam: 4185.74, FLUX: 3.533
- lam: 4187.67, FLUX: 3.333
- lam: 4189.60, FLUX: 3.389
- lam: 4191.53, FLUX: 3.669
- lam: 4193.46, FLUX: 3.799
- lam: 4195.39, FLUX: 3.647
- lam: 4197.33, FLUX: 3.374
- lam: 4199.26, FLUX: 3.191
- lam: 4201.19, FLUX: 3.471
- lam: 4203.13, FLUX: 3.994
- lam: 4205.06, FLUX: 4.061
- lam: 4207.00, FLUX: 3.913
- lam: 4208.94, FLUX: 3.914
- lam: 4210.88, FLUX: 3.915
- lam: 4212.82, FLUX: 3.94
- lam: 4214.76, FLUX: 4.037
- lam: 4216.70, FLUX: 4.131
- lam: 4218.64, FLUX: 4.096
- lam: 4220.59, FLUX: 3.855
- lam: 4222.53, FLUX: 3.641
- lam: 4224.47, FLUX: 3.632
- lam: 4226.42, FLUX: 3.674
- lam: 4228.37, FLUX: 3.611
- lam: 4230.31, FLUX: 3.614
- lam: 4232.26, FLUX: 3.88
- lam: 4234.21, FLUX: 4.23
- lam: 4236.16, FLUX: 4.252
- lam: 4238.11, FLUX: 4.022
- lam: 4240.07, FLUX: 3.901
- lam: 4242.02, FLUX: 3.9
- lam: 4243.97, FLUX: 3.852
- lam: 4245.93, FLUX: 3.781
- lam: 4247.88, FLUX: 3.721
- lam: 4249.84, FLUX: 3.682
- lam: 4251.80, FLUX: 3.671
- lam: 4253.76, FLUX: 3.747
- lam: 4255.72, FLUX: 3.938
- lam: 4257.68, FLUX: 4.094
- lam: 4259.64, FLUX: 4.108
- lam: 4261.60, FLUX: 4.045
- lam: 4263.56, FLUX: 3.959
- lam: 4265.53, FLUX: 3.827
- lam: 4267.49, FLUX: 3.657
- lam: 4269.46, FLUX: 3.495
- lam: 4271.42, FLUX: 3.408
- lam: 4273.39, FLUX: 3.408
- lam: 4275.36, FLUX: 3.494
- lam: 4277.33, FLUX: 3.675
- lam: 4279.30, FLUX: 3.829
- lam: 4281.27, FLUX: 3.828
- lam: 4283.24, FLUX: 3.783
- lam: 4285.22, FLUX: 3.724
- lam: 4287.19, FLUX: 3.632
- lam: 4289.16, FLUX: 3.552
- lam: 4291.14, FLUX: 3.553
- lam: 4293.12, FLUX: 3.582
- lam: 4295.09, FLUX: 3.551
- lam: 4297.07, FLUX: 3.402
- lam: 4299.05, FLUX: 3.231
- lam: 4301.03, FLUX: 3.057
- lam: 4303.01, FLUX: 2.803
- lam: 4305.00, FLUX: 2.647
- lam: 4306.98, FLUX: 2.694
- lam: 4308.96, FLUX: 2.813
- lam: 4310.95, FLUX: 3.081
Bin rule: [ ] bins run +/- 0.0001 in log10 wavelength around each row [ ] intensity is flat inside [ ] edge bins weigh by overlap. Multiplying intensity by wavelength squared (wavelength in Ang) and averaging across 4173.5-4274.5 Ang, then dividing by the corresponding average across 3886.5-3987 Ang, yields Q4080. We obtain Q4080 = 1.9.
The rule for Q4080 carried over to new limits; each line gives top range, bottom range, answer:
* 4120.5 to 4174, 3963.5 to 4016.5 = 1.26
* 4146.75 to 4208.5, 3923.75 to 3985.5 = 1.85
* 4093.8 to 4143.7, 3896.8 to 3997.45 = 1.66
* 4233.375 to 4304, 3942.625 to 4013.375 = 1.51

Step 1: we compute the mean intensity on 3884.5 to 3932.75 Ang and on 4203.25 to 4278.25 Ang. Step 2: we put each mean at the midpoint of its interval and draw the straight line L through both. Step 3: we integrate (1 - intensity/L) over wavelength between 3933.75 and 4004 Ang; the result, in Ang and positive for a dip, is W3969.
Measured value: 1.7 Ang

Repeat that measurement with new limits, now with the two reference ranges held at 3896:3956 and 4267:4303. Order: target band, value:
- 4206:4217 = -2.4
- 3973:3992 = -3.9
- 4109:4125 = -4.4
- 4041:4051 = -4.4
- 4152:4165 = -1.7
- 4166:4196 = -3.1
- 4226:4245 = -3.2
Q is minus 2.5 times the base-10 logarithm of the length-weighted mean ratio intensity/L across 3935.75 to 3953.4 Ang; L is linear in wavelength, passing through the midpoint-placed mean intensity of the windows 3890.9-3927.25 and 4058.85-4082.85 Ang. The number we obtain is 0.28 mag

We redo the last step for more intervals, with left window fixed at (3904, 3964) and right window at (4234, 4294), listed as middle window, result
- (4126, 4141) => -0.16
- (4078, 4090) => -0.24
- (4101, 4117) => -0.17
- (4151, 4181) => -0.03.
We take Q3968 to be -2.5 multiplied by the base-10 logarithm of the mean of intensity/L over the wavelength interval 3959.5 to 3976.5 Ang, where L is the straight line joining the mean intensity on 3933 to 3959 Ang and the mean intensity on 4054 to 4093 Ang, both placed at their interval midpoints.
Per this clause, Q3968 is 0.27 mag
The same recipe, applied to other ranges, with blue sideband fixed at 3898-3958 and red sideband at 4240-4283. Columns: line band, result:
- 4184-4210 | -0.05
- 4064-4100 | -0.21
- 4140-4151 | -0.07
